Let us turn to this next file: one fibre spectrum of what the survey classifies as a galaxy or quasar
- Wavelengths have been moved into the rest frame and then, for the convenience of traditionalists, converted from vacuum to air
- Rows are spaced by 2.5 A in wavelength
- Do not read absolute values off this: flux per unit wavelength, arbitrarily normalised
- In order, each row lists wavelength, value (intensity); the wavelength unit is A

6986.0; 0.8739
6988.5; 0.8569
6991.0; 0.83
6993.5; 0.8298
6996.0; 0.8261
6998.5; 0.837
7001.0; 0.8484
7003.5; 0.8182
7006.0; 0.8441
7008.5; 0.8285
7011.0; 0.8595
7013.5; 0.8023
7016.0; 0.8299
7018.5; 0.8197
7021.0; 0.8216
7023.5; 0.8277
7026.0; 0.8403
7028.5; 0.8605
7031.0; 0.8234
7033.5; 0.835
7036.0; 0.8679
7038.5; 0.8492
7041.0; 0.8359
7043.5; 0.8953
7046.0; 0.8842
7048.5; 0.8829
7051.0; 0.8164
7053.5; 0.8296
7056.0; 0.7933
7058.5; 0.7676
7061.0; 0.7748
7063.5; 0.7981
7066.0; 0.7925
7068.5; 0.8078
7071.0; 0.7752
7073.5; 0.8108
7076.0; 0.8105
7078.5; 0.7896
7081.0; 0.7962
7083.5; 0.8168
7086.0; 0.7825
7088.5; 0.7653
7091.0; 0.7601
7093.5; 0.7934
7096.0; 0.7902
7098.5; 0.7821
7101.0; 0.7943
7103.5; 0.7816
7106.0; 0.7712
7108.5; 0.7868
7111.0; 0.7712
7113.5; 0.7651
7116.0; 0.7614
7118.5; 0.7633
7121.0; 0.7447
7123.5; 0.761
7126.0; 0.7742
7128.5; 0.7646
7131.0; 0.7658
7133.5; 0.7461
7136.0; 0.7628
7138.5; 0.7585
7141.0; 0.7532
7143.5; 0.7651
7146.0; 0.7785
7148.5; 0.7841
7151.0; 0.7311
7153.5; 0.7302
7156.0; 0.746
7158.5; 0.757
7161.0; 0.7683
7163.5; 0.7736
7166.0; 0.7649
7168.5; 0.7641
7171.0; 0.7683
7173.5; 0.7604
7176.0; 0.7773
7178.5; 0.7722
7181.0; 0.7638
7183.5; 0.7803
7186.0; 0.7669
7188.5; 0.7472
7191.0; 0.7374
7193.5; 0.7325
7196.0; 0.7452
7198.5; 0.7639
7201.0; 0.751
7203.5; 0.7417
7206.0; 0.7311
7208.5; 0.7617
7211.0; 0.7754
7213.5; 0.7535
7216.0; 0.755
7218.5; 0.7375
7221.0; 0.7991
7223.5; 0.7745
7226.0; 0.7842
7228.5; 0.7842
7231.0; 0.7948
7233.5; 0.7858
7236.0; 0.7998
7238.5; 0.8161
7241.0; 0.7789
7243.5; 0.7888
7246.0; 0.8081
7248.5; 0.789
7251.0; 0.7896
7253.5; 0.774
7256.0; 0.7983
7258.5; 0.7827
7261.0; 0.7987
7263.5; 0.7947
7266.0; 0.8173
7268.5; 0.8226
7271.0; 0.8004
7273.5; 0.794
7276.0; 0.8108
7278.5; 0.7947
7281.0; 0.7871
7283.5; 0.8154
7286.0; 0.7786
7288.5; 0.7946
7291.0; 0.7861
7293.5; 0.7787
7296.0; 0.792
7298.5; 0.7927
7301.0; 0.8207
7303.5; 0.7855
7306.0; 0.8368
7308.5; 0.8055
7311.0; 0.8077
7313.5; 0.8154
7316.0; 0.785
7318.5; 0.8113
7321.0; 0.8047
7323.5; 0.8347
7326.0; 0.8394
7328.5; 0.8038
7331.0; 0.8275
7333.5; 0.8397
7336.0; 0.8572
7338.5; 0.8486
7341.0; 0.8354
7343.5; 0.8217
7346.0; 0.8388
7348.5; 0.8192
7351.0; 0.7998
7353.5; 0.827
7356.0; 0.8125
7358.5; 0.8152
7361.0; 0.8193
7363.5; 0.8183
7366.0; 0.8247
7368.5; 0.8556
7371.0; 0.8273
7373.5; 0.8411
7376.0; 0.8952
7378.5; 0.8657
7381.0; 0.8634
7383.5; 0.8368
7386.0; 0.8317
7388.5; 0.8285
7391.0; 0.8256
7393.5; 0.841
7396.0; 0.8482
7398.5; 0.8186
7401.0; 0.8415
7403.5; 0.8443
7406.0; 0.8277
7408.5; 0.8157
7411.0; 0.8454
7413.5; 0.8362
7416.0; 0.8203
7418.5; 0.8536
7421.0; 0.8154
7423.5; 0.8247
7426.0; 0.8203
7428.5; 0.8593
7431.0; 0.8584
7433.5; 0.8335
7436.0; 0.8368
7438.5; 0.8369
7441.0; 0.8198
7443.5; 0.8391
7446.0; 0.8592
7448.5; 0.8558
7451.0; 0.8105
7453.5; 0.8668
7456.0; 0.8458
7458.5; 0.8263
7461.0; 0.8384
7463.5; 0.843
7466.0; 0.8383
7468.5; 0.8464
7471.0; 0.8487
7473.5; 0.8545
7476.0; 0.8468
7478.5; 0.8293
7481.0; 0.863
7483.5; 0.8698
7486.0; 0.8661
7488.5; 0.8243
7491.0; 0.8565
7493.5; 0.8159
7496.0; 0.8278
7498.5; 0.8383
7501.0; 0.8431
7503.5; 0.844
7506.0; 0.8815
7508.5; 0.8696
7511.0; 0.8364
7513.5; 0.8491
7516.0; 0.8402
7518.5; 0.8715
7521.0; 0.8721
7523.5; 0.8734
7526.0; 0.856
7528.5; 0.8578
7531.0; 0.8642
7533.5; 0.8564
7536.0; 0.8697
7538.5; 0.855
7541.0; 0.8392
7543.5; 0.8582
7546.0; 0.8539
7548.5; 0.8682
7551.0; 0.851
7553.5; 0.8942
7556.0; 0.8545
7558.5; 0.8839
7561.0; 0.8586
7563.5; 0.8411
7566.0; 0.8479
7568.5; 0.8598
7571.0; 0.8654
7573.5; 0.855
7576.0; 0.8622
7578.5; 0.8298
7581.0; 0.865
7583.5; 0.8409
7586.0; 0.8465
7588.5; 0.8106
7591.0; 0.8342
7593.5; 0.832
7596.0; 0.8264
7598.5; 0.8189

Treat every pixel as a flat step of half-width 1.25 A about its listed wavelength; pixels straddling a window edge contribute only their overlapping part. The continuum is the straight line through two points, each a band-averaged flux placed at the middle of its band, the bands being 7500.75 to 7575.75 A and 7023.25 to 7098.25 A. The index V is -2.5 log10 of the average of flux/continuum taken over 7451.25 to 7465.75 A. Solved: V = 0.01 mag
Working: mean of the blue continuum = 0.815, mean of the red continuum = 0.859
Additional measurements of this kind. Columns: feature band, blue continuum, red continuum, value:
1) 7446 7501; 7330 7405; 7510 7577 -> 0.01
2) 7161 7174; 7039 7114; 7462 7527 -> 0.06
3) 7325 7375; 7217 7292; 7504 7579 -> -0.02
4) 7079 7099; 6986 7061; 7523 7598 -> 0.07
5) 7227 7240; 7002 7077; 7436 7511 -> 0.05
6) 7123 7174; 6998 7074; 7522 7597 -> 0.10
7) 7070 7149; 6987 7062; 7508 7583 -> 0.08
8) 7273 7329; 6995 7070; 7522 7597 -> 0.05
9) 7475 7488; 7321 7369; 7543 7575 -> -0.01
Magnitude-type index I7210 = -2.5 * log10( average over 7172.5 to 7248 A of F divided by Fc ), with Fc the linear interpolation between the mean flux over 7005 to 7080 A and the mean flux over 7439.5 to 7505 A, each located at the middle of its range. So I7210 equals 0.09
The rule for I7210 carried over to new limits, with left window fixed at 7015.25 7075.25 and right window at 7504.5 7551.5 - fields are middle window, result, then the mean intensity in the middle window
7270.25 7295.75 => 0.06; 0.794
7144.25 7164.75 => 0.10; 0.759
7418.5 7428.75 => 0.03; 0.83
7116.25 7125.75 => 0.10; 0.759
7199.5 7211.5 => 0.12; 0.751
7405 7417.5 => 0.03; 0.83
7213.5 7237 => 0.08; 0.778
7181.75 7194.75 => 0.11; 0.753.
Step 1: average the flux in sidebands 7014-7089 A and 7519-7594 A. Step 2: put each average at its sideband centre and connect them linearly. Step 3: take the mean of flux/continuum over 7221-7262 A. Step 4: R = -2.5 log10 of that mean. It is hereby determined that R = 0.057 mag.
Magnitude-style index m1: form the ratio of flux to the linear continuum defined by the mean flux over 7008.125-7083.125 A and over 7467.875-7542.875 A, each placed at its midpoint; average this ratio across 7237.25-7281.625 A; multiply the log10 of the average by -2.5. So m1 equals 0.053 mag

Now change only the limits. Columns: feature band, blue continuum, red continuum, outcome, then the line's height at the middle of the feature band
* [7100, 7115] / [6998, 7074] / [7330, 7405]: 0.070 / 0.83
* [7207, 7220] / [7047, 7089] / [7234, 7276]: 0.058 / 0.798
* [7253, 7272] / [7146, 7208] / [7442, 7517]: -0.024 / 0.782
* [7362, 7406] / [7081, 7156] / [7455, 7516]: -0.021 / 0.825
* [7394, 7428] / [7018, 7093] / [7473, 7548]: 0.016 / 0.845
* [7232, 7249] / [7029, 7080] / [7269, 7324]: 0.015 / 0.806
